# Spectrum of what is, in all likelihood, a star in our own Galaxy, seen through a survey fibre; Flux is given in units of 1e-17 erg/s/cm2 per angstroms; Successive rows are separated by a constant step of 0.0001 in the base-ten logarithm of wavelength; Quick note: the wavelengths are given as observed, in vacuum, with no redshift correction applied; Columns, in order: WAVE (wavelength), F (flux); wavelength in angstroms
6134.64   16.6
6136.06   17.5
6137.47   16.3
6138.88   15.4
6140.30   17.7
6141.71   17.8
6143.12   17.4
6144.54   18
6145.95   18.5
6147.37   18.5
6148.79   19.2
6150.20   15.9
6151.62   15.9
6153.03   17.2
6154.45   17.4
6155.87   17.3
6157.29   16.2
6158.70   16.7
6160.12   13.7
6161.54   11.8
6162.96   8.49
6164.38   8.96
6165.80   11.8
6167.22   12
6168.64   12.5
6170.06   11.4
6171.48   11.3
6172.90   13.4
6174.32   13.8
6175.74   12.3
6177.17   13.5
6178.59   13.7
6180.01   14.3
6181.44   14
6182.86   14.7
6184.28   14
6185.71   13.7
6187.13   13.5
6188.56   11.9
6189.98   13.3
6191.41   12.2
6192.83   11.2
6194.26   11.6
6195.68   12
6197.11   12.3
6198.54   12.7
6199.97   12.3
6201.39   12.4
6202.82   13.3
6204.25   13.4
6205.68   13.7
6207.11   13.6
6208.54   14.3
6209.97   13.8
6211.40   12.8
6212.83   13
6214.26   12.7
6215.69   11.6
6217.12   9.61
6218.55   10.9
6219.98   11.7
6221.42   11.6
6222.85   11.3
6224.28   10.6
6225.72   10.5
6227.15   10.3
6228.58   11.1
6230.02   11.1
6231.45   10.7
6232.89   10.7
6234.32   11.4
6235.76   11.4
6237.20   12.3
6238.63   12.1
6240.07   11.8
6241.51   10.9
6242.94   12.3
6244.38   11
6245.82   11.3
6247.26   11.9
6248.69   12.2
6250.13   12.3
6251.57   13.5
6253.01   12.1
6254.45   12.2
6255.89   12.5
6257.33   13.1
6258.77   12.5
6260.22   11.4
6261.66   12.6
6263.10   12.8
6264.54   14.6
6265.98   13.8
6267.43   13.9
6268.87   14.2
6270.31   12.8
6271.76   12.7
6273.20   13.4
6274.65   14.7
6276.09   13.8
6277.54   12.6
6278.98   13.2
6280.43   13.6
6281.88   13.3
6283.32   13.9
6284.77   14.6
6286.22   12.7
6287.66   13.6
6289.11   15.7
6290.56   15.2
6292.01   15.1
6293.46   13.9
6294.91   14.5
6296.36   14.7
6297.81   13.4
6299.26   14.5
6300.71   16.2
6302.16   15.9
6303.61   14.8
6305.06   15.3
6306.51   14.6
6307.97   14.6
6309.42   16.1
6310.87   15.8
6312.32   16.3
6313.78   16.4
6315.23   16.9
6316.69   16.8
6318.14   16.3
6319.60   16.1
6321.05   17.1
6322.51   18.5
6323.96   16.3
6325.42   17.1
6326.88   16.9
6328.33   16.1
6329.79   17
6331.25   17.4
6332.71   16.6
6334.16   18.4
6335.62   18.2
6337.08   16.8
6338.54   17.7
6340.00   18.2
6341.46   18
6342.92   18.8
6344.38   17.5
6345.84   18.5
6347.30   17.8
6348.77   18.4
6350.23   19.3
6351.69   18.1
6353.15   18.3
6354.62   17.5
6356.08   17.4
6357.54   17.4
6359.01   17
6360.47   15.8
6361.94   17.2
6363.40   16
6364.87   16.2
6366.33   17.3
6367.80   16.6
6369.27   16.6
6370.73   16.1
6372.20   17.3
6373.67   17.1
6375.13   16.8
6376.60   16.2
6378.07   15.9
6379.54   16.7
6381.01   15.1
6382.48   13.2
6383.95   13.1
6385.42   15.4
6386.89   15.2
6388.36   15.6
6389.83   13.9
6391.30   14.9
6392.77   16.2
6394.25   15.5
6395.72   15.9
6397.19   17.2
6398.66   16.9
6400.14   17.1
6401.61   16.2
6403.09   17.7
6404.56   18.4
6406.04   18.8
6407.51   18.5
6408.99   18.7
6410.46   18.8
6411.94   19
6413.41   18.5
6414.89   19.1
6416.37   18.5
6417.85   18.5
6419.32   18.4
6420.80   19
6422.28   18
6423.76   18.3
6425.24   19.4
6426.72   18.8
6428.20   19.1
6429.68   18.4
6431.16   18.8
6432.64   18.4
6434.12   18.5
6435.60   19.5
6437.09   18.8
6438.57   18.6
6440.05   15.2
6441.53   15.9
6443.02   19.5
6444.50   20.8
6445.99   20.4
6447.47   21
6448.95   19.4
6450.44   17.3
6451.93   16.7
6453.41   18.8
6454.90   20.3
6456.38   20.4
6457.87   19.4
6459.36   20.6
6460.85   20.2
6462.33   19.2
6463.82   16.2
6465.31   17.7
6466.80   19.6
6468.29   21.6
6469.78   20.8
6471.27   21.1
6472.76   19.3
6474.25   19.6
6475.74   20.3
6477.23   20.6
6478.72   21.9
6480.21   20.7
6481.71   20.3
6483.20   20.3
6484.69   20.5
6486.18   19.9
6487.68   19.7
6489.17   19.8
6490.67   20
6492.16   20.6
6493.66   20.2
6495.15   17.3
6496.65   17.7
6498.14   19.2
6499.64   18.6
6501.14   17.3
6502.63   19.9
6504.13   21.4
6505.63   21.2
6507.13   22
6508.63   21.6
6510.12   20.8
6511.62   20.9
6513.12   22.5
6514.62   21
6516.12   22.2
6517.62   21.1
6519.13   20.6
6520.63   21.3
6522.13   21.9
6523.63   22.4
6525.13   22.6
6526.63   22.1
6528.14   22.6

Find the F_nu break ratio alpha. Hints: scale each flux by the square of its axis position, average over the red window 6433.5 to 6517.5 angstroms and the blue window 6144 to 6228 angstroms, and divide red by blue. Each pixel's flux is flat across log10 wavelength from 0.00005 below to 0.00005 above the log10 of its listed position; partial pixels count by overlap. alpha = 1.6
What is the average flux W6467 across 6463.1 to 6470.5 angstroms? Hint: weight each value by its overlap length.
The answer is 19.2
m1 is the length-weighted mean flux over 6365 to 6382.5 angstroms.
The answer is 16.4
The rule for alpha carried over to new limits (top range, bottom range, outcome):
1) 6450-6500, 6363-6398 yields 1.28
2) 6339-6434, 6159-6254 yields 1.50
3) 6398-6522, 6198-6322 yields 1.55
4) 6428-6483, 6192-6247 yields 1.75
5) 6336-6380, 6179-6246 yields 1.48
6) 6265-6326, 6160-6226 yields 1.24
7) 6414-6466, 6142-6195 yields 1.45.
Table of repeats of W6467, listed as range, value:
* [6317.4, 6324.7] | 16.9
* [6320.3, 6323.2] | 17.8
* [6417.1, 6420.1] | 18.5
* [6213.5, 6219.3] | 11.2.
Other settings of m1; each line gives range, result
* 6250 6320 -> 14.2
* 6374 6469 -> 17.9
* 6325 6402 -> 16.7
